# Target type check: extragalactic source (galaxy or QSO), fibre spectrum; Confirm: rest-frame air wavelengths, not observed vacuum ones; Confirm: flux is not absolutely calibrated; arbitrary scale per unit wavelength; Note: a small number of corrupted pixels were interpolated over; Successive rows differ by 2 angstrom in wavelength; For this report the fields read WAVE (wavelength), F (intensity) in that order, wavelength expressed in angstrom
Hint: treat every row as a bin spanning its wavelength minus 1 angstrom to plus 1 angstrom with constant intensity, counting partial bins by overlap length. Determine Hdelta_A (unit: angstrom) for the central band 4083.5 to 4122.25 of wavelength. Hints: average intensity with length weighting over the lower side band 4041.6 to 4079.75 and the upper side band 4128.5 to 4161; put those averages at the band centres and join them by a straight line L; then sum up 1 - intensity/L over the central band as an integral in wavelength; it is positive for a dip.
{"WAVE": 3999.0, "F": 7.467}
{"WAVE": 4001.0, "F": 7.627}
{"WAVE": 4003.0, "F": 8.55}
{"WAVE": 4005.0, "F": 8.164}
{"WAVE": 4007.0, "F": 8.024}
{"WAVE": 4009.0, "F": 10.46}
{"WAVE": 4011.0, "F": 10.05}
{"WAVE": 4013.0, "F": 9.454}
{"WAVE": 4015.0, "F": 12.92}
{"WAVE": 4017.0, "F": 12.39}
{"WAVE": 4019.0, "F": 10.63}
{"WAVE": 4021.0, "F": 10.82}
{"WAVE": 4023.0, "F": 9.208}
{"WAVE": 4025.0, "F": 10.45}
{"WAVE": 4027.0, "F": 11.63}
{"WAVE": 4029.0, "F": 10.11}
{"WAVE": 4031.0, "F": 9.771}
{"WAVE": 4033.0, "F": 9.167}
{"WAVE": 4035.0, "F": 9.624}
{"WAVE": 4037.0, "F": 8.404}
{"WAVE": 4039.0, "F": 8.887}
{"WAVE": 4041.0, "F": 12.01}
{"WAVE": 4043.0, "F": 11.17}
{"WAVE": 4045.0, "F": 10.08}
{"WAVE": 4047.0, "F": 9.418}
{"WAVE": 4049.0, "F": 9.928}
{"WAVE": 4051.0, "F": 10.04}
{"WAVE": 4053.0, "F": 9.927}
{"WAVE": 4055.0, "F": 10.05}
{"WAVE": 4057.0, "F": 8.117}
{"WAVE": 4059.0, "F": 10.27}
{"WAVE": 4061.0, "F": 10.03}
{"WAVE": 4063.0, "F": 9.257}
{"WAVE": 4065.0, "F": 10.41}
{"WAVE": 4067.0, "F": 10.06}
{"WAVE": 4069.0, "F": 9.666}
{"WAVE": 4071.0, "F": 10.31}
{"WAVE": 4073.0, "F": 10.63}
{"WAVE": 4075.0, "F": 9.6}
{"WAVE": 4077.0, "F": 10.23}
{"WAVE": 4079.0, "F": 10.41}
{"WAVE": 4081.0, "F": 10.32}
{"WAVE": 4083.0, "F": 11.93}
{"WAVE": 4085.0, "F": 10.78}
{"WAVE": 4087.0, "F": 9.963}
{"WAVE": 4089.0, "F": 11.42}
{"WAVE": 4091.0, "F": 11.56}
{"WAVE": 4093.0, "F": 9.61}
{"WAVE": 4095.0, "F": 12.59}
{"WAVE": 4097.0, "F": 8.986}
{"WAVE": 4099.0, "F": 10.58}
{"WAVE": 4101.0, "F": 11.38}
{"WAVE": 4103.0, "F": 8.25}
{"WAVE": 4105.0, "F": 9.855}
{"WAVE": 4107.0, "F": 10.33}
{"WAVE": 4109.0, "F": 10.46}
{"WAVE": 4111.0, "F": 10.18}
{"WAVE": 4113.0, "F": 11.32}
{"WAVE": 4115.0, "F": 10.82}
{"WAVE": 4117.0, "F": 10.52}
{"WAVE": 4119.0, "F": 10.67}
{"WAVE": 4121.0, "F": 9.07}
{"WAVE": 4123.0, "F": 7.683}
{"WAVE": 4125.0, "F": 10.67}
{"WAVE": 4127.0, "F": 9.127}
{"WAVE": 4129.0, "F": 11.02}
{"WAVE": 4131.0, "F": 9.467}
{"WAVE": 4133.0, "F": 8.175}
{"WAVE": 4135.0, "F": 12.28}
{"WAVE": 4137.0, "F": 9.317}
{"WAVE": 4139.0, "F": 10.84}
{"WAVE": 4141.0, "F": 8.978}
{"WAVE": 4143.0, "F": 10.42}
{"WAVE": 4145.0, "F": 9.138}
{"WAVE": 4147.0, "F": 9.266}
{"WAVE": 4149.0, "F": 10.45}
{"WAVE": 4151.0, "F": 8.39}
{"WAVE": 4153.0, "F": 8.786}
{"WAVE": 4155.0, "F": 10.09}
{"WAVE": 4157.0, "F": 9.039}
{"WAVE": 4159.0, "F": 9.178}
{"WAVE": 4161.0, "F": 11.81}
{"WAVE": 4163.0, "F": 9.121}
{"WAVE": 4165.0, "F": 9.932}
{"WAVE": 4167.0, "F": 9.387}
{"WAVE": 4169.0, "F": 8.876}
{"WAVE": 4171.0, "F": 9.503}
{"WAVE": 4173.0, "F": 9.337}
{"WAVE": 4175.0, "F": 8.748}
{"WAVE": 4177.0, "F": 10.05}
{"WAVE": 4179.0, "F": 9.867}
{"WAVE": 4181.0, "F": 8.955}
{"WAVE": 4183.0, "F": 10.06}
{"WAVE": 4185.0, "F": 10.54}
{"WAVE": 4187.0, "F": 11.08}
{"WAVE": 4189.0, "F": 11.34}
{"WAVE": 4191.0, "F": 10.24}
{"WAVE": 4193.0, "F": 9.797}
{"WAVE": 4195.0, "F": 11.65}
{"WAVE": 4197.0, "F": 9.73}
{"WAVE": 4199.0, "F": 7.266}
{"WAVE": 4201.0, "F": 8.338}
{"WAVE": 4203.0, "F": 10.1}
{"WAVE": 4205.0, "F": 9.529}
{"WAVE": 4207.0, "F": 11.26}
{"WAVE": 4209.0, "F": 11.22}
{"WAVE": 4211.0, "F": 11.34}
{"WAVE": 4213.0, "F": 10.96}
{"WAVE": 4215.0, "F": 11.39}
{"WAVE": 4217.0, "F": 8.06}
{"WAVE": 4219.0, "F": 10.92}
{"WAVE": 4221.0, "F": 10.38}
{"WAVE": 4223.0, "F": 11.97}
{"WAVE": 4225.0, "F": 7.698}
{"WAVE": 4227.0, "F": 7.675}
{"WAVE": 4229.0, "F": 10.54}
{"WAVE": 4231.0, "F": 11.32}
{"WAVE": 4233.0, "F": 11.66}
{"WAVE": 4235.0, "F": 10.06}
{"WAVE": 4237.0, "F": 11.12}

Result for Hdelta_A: -2.3 angstrom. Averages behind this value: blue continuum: 10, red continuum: 9.72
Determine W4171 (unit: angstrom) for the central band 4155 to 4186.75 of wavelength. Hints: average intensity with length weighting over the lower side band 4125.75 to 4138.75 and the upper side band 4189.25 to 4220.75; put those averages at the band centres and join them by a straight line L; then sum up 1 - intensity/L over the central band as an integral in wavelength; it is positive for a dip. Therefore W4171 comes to 1.2 angstrom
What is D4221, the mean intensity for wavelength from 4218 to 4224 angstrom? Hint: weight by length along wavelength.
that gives 11.1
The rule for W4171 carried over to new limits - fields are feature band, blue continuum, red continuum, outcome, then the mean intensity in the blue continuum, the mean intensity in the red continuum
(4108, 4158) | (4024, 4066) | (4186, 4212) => 1.3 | 9.94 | 10.2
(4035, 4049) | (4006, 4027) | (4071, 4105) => 0.7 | 10.5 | 10.5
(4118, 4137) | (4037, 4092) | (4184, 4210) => 0.8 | 10.2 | 10.2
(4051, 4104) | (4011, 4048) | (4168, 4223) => 0.1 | 10.3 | 10.1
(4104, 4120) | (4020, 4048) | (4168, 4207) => -1.0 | 10.1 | 9.78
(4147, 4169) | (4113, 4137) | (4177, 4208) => 0.9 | 9.99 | 9.99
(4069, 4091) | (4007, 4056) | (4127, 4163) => -1.2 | 10.2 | 9.76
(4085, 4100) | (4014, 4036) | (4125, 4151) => -0.8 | 10.6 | 9.85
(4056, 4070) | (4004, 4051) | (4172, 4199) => 0.6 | 10.1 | 10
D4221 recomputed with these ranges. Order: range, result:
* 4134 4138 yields 10.8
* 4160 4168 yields 10.1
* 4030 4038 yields 9.24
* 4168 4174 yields 9.24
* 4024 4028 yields 11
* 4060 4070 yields 9.88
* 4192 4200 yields 9.61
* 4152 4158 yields 9.3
